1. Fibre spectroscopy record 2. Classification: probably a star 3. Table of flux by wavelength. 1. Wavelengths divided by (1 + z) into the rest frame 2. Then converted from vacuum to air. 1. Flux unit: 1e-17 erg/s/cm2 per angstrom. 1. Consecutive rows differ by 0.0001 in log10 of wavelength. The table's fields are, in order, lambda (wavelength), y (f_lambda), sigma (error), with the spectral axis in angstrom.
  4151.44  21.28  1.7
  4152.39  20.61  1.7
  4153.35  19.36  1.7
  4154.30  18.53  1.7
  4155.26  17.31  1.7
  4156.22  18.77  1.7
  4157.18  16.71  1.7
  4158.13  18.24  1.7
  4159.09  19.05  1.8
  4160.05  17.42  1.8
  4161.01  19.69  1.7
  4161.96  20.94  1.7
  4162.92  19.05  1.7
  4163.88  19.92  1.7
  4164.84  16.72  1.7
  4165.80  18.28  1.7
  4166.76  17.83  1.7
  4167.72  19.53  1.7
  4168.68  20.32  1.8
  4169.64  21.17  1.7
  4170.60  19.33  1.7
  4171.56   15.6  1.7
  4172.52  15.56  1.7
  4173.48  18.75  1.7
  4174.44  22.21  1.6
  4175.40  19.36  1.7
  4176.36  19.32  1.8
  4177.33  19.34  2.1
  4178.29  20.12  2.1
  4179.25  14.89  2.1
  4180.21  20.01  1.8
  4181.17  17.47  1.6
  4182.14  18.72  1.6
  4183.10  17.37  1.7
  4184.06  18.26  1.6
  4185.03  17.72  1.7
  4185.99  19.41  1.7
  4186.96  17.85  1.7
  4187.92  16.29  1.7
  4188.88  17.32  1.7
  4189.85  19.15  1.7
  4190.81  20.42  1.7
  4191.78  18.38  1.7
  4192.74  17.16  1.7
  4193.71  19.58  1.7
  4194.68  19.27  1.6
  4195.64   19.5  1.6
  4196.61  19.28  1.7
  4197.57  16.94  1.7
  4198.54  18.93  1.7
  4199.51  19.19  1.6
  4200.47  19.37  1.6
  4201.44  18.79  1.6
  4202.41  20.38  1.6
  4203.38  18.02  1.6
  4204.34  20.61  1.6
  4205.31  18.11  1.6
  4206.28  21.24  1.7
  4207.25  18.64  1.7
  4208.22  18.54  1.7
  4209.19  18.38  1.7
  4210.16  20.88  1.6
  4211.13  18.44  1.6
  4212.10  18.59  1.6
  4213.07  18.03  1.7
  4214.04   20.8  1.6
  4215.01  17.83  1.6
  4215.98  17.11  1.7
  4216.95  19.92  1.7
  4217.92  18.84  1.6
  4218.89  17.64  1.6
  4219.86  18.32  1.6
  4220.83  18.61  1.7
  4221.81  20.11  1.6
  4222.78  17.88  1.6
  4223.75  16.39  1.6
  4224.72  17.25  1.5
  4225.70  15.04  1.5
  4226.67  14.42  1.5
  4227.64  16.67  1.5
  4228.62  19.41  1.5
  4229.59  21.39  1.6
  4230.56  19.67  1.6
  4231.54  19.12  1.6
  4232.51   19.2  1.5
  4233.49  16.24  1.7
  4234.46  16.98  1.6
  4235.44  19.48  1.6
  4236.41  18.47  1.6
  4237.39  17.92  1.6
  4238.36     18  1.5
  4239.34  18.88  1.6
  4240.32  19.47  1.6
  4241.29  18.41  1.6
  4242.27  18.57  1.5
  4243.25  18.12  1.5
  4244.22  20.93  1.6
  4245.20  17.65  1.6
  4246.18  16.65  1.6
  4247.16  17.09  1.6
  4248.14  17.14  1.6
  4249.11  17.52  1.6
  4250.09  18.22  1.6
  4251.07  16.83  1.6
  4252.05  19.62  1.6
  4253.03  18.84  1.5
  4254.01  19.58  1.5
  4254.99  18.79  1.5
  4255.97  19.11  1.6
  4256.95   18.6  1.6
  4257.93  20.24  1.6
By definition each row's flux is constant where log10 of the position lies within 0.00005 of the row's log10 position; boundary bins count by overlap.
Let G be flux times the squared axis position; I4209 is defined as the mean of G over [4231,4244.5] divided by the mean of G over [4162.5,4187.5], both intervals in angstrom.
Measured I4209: 1.03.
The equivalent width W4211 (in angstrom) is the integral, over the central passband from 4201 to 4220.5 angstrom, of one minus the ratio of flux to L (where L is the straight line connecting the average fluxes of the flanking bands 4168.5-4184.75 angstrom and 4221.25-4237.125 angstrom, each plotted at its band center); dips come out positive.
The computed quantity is -0.8 angstrom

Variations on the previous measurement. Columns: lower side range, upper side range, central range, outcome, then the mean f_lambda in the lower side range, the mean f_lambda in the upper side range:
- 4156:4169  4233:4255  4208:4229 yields 0.3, 18.7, 18.2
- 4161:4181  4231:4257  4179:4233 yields 0.3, 18.9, 18.3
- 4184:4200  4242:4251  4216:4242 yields -0.1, 18.5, 17.9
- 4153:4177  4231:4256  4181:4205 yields 0.0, 18.8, 18.3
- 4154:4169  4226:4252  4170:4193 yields 0.2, 18.6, 18.2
